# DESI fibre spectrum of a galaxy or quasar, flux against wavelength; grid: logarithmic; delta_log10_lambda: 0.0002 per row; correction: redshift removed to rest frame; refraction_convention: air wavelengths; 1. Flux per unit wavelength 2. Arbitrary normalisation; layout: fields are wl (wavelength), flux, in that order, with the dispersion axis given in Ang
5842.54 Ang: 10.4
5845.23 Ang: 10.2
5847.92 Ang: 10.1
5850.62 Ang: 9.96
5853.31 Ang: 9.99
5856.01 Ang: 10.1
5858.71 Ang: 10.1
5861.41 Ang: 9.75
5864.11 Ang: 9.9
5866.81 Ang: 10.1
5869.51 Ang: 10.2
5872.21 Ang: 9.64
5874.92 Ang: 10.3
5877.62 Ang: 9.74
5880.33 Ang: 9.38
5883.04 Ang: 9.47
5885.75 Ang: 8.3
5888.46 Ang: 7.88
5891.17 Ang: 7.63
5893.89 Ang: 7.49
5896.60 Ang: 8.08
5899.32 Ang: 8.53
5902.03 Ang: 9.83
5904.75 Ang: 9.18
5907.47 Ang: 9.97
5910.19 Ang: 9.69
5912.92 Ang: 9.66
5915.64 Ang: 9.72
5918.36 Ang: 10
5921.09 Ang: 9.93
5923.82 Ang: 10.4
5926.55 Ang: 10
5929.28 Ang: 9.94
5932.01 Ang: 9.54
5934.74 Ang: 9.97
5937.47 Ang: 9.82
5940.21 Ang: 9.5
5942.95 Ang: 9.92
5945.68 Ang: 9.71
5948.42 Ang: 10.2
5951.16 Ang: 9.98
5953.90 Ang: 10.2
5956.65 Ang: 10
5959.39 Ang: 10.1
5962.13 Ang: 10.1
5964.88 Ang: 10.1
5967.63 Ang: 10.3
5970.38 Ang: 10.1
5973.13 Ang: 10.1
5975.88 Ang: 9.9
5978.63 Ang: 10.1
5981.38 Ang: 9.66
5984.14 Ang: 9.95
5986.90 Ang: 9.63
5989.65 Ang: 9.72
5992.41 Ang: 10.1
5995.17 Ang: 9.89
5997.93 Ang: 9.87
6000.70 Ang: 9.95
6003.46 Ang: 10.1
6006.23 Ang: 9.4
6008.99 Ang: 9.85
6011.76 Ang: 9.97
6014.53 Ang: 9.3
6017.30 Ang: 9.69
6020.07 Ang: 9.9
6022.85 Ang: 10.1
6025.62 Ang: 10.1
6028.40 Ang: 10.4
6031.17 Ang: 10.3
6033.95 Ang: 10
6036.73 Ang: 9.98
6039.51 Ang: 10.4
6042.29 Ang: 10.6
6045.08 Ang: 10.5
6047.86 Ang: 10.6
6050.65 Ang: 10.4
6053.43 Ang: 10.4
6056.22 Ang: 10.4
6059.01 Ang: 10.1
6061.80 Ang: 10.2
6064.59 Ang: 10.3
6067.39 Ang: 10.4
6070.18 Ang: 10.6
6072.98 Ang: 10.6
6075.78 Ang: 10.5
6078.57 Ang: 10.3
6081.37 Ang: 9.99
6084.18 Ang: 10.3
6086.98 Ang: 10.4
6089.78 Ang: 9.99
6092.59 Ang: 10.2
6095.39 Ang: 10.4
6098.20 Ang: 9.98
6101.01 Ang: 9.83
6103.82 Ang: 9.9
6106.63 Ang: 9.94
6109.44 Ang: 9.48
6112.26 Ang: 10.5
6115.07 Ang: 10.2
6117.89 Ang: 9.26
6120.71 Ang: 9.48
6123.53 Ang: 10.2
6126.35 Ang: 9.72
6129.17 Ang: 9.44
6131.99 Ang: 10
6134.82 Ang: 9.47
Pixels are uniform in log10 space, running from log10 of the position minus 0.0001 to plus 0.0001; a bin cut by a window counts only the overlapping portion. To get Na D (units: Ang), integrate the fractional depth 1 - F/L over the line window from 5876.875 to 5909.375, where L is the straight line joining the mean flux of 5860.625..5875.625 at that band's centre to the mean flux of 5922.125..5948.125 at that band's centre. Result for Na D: 3.8 Ang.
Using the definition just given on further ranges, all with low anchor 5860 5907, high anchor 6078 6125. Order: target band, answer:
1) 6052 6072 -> -1.0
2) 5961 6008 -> -1.9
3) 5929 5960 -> -1.7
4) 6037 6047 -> -0.7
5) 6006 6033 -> -0.6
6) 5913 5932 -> -1.3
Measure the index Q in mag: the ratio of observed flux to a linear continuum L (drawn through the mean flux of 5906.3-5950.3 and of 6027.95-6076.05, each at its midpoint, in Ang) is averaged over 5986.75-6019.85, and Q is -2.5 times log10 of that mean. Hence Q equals 0.04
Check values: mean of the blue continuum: 9.87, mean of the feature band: 9.8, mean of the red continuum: 10.4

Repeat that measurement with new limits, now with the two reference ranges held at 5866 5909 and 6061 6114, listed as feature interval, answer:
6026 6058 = -0.043 mag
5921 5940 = -0.066 mag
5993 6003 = -0.025 mag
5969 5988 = -0.036 mag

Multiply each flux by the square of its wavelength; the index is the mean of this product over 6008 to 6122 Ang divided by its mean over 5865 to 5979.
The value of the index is 1.10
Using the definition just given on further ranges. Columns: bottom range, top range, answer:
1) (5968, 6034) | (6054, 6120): 1.05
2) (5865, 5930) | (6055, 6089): 1.17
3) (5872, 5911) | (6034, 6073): 1.22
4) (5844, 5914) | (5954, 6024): 1.09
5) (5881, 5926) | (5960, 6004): 1.12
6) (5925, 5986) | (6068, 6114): 1.07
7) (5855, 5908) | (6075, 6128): 1.16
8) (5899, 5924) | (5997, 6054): 1.08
